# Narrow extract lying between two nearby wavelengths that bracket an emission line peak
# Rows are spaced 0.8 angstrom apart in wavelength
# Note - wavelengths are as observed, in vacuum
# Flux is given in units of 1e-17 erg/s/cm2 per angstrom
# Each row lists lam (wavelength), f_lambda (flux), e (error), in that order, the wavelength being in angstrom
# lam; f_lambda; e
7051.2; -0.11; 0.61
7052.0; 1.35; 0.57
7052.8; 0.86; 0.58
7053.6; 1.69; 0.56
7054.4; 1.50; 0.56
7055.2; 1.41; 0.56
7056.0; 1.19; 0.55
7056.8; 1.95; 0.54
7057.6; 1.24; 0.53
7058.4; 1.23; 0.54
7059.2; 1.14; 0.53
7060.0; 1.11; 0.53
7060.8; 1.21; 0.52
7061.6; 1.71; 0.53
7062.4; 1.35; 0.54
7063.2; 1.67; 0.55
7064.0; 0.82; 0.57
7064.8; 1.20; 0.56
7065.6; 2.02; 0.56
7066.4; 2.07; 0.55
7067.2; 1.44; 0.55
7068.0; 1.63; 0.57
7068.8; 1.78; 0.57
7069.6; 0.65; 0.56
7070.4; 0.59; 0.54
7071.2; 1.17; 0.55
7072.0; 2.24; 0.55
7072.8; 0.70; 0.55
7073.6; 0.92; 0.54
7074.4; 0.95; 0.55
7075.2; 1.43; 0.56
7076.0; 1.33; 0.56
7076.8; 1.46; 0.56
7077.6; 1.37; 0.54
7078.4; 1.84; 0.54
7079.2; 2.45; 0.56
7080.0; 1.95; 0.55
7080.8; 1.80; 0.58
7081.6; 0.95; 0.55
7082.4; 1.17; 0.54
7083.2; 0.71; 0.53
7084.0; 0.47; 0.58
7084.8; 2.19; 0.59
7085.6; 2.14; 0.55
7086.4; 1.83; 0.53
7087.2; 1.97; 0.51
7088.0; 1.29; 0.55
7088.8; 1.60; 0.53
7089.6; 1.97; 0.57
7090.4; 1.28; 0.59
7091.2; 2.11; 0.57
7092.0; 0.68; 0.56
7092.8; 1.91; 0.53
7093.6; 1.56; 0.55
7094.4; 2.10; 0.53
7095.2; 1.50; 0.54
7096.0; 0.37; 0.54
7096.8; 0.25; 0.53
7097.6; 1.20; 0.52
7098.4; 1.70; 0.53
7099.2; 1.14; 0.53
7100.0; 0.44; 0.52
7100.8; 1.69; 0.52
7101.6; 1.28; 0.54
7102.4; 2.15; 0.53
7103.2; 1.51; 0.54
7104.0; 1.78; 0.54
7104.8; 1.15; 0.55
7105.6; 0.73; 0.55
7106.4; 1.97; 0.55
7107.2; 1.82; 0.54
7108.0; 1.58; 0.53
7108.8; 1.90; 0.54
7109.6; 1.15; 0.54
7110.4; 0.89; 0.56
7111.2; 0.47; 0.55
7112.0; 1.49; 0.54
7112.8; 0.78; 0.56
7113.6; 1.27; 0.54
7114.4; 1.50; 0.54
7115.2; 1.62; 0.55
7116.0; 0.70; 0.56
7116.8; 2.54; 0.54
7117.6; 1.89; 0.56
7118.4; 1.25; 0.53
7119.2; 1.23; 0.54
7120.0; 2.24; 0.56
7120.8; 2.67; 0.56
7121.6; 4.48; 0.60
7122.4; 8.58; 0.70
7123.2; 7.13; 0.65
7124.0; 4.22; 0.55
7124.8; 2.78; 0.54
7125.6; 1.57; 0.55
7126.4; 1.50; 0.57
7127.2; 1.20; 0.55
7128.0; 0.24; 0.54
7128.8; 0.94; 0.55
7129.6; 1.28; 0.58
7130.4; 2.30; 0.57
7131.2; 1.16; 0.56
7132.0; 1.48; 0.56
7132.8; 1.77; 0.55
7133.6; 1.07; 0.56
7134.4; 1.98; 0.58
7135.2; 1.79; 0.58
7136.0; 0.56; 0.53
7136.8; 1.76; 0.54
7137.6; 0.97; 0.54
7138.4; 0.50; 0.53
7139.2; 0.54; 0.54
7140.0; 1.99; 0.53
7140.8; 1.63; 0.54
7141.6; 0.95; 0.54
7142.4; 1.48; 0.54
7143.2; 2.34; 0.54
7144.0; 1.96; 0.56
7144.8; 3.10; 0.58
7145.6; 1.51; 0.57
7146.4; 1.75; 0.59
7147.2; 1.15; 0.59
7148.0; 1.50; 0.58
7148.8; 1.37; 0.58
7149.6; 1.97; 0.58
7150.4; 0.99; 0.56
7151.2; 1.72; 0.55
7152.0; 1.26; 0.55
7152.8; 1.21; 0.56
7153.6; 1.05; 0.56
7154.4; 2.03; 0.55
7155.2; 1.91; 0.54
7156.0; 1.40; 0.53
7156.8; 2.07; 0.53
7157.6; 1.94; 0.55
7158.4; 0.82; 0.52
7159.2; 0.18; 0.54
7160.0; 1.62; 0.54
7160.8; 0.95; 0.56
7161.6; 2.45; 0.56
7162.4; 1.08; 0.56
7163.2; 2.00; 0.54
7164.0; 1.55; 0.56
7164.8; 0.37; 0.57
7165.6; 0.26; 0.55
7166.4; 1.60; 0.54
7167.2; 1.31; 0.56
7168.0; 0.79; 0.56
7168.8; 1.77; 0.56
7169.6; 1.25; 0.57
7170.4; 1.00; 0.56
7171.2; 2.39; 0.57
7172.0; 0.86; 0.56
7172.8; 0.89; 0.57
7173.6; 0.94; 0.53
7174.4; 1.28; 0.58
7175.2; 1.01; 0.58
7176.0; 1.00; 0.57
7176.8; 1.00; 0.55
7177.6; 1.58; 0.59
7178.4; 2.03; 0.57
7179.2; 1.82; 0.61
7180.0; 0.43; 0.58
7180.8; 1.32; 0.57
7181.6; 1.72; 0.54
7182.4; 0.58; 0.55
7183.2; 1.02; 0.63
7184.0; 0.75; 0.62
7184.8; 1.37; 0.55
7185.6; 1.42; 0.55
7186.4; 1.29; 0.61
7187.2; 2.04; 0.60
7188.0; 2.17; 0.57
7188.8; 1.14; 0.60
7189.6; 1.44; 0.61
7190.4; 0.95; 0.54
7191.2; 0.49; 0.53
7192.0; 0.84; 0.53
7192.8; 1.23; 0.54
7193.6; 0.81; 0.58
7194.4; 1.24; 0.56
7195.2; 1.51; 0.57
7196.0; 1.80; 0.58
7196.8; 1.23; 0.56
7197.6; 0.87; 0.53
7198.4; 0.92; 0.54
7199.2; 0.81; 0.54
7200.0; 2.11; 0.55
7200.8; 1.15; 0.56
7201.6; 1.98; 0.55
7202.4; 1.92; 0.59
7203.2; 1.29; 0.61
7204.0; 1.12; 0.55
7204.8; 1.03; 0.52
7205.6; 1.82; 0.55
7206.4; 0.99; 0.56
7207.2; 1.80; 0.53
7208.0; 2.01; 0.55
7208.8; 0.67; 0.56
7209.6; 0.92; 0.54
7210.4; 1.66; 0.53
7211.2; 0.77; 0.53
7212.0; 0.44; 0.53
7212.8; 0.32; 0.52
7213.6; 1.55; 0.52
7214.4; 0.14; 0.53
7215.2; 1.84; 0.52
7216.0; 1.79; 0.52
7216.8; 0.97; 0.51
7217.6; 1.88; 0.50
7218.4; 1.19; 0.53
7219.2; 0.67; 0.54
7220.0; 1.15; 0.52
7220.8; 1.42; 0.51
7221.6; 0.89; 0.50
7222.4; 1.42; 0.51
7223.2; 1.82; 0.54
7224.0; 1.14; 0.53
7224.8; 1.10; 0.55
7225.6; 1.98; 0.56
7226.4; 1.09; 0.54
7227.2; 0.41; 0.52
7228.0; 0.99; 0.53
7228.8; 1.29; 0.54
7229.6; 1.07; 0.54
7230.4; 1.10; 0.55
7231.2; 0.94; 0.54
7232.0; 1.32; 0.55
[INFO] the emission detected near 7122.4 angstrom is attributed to H-alpha 6563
